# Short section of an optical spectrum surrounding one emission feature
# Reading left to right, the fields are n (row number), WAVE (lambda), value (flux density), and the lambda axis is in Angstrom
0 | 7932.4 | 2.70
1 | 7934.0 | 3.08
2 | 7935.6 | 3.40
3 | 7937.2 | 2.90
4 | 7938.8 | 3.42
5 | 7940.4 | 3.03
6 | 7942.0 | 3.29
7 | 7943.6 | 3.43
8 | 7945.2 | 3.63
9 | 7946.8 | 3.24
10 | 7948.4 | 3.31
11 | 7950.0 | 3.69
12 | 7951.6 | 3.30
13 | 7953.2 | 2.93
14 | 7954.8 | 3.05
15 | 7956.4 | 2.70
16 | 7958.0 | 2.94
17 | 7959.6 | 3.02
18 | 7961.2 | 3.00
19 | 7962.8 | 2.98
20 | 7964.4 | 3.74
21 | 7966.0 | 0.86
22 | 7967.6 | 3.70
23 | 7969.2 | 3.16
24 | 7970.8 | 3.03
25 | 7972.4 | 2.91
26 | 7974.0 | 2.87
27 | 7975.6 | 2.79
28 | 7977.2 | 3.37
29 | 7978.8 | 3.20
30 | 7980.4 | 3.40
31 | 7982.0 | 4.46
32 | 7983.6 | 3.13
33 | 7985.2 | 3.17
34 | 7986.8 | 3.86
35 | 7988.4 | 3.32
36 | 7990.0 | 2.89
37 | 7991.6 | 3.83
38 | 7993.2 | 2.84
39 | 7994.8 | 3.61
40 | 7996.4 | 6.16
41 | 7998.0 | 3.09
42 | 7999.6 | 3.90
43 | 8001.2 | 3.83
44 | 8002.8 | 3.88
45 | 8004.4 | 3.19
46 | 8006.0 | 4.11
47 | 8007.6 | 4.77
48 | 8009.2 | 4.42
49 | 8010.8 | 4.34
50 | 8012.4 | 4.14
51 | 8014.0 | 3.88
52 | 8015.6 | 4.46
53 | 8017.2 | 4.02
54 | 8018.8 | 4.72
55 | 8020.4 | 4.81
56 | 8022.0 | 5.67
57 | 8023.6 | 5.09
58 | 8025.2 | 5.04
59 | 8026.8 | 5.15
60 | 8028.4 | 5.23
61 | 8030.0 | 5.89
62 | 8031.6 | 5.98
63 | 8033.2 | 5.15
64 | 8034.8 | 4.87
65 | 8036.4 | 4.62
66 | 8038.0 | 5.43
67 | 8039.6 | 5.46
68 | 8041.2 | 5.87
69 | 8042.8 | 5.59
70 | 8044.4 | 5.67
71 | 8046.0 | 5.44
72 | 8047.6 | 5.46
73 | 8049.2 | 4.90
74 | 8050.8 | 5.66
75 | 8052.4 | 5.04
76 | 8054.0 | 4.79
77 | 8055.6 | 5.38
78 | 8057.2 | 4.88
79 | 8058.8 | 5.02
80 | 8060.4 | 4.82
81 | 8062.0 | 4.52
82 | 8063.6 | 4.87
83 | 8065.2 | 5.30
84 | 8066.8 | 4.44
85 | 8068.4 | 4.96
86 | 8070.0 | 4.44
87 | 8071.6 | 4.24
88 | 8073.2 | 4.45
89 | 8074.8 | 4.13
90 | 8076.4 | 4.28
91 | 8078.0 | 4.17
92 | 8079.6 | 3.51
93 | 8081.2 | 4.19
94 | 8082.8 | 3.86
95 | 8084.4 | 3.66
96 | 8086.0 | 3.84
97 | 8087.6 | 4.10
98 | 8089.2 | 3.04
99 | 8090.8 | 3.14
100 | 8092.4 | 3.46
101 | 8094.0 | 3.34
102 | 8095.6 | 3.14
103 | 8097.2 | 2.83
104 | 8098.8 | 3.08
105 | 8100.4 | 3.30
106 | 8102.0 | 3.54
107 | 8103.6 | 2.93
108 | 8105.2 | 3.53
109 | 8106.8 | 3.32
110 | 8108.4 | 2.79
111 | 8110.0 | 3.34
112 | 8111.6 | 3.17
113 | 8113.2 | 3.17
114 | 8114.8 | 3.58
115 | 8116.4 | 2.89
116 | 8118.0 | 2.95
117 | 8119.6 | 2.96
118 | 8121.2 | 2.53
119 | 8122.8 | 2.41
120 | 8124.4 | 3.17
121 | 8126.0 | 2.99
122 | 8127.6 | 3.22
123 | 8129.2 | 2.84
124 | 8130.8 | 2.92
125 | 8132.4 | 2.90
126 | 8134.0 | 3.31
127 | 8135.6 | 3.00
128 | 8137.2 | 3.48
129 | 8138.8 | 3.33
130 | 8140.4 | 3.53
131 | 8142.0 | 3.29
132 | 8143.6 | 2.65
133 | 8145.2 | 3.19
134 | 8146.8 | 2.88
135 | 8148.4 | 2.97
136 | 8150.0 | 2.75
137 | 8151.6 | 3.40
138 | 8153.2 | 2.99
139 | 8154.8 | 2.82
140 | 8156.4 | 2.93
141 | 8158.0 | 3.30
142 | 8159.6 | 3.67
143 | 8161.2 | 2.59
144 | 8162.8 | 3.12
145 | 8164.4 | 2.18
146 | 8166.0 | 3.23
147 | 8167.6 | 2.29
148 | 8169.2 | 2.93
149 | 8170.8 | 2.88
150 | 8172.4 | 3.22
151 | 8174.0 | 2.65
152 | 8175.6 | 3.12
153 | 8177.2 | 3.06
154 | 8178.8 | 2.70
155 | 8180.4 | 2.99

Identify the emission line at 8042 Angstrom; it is Mg II 2798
